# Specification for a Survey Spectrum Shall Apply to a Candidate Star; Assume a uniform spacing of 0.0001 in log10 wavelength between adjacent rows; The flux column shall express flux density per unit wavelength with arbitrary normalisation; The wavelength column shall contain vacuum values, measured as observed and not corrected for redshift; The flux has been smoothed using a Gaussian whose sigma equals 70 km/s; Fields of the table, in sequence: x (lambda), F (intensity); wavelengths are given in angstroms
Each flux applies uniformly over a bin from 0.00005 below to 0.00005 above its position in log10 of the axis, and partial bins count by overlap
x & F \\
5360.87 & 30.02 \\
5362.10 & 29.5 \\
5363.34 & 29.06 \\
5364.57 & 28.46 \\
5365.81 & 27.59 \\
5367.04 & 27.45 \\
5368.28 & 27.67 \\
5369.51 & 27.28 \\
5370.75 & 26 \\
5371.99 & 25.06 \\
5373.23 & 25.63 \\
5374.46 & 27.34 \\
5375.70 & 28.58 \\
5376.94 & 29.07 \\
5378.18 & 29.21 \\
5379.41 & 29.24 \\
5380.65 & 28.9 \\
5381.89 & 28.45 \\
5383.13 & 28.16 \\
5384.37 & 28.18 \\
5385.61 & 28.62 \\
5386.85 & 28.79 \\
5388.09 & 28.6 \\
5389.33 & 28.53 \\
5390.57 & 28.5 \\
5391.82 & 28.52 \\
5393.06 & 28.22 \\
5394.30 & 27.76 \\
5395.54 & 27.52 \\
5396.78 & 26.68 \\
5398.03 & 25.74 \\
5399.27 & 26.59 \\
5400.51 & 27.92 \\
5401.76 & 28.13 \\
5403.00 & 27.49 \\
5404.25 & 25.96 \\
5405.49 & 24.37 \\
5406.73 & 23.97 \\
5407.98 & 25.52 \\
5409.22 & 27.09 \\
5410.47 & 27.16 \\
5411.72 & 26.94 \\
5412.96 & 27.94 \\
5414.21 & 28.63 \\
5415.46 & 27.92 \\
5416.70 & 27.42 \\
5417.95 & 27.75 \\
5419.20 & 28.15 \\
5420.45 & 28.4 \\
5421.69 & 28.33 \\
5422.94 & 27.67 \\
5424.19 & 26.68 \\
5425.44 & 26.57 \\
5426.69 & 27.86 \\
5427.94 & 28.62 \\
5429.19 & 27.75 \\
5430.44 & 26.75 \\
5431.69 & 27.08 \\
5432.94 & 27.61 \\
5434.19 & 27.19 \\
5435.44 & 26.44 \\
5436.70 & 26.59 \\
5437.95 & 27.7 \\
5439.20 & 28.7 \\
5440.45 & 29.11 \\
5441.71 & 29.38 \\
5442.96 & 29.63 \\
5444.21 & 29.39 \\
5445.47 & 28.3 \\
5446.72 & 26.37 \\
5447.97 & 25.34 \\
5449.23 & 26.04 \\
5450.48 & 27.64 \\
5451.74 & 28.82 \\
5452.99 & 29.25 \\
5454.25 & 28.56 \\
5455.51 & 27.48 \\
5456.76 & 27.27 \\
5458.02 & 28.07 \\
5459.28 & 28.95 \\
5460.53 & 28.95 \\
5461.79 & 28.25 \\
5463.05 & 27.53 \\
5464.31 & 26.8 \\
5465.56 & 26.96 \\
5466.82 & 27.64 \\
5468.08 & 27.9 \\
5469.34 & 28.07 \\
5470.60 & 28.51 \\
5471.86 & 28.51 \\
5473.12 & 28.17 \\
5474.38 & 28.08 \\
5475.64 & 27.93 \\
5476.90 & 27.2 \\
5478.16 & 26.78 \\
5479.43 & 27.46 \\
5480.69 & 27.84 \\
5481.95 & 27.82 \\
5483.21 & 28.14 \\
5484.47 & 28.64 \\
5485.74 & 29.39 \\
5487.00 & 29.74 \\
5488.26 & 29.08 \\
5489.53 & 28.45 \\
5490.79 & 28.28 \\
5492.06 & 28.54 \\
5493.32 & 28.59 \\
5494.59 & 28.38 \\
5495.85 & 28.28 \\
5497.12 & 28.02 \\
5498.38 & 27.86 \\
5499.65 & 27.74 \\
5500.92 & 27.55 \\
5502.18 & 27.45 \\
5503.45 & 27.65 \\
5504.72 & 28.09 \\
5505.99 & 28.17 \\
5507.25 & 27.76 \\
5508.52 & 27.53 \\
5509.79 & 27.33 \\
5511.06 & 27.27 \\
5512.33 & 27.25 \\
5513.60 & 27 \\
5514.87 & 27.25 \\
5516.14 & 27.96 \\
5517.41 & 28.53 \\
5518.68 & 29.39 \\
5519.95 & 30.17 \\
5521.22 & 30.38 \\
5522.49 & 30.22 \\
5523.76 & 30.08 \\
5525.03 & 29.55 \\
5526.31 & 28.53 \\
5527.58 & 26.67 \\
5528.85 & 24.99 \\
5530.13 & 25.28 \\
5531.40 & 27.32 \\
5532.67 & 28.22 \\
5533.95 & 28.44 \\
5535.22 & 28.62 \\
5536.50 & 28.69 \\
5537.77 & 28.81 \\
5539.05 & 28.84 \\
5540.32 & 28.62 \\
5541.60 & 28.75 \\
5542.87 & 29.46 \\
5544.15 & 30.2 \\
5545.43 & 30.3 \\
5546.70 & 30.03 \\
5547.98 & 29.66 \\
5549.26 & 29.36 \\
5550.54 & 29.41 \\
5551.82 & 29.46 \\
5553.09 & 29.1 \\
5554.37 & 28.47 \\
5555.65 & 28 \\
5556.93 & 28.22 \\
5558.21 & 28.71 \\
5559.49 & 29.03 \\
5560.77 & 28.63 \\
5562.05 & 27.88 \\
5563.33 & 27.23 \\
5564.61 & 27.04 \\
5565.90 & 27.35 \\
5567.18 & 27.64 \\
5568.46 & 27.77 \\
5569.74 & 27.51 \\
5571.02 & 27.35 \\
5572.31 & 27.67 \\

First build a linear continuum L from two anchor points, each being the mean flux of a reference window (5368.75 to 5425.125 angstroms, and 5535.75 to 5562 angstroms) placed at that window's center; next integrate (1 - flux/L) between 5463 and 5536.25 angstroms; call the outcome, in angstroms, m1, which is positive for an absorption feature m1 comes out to 1.28 angstroms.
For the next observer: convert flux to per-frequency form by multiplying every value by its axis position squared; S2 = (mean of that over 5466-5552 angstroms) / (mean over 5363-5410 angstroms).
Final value 1.1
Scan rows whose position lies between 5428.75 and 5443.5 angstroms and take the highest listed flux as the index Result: 29.63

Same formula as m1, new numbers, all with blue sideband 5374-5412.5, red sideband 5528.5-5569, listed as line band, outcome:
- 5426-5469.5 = 0.1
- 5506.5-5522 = 0.0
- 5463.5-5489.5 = 0.0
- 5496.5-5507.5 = 0.1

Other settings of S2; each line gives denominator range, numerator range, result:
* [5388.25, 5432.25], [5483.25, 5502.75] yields 1.07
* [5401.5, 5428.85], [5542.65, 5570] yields 1.11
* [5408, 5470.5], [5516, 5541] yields 1.06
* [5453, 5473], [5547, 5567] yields 1.05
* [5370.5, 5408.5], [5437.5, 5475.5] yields 1.05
